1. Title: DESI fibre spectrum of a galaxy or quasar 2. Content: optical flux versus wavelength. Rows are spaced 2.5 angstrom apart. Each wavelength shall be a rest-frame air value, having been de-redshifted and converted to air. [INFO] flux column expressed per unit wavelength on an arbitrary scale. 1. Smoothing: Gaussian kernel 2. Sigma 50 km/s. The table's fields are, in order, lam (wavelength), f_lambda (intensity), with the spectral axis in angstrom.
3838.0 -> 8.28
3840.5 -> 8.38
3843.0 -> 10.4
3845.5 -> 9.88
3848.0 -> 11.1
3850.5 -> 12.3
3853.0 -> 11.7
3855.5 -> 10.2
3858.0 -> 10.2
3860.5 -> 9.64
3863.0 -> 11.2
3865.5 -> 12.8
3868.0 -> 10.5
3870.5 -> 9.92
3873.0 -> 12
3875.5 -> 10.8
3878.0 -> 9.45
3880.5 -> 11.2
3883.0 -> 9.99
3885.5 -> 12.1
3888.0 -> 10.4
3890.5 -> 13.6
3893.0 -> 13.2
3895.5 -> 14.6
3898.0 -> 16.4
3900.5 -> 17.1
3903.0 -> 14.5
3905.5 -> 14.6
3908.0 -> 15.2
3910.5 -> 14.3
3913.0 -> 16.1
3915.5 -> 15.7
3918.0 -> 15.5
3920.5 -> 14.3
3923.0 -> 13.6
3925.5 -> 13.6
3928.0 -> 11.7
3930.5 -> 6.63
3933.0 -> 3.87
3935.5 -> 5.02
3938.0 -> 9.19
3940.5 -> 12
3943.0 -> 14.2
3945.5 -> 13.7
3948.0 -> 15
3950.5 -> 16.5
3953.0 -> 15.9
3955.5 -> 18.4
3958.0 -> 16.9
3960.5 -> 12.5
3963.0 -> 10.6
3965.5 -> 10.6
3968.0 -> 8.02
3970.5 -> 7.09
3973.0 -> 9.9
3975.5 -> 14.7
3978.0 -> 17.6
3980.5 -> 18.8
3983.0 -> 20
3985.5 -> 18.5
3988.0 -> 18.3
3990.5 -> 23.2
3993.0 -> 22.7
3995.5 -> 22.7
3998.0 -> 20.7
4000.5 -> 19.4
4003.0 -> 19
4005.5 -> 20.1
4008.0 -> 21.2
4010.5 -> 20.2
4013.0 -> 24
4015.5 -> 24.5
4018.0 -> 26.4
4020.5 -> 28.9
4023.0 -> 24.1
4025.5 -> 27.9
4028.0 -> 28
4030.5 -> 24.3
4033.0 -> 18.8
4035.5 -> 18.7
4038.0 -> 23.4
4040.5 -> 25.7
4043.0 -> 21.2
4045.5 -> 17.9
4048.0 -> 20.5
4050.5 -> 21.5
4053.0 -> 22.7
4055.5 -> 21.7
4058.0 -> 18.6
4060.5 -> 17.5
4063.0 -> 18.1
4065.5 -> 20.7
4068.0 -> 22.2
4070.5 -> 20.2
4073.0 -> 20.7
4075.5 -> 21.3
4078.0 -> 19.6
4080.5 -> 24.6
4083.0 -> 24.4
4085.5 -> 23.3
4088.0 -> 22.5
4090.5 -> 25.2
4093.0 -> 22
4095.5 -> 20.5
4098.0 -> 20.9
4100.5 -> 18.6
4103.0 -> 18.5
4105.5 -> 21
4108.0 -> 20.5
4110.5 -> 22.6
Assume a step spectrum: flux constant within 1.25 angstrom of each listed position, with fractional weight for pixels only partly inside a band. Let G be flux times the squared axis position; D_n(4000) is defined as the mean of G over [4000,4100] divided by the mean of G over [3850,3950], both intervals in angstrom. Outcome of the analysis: 1.9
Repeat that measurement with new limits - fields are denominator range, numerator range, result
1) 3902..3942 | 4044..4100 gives 1.87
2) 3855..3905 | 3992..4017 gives 1.90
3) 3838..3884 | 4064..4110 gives 2.27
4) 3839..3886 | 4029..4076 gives 2.15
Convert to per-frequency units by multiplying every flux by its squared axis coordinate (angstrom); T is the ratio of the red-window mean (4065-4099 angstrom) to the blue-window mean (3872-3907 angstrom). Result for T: 1.88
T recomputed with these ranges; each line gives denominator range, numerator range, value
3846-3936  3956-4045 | 1.72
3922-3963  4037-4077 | 1.78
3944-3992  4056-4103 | 1.48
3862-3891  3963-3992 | 1.43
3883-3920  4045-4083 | 1.56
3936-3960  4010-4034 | 1.81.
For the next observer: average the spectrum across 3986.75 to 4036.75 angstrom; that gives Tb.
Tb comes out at 22.7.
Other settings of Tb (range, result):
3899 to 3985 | 13.4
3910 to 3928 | 14.5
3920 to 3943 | 10.1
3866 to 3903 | 12.3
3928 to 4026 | 16.7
